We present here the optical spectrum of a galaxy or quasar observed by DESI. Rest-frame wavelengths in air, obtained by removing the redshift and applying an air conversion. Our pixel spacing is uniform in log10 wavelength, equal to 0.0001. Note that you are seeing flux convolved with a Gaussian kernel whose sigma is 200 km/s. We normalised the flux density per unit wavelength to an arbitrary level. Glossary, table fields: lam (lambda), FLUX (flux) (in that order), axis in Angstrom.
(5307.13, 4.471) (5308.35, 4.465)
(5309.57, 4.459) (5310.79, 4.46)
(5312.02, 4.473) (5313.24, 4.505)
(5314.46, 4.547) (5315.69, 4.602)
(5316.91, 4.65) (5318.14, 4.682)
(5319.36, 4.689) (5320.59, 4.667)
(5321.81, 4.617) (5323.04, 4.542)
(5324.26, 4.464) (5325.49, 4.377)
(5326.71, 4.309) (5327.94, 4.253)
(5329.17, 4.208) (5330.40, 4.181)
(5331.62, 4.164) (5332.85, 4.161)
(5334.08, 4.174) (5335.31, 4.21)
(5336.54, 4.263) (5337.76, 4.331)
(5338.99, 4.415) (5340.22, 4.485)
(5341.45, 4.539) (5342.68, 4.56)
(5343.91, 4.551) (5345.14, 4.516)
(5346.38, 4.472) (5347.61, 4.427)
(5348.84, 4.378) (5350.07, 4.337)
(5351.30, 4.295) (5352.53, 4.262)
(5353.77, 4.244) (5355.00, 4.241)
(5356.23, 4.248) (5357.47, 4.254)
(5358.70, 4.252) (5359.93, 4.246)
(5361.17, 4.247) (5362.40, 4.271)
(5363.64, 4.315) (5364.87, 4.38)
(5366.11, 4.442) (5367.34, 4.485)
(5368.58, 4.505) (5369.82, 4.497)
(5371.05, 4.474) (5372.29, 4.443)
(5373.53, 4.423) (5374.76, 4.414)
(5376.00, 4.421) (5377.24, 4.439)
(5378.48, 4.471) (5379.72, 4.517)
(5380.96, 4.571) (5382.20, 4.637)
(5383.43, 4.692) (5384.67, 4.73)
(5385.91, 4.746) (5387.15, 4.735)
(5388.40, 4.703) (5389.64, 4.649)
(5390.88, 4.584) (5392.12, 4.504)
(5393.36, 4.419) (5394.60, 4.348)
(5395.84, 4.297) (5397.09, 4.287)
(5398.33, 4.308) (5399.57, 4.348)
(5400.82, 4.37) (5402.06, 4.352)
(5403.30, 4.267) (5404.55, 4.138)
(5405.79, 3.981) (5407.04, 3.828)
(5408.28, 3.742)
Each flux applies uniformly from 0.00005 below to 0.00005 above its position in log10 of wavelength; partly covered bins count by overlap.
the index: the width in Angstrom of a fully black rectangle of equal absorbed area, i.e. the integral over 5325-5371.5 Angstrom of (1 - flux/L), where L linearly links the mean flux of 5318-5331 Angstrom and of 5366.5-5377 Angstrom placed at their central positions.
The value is 1.2 Angstrom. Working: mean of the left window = 4.45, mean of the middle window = 4.34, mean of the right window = 4.46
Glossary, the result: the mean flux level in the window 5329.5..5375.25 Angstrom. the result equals 4.35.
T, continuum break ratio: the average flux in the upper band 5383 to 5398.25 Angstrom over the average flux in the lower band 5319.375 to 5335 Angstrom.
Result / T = 1.04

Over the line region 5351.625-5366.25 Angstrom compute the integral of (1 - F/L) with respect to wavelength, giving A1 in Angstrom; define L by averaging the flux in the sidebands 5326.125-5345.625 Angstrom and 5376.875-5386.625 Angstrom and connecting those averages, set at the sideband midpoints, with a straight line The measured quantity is 0.6 Angstrom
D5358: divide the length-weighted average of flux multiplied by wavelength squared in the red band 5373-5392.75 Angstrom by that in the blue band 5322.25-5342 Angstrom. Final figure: 1.08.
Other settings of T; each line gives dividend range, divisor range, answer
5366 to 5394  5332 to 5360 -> 1.05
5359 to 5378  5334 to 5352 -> 1.00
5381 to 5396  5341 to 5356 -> 1.05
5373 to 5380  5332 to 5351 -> 1.01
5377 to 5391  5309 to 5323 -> 1.01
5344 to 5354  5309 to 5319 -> 0.96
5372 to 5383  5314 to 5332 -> 1.00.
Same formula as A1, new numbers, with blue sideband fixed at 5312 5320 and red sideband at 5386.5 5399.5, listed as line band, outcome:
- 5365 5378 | 0.17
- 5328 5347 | 0.92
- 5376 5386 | -0.19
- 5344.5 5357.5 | 0.59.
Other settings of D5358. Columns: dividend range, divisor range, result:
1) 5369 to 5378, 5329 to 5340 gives 1.06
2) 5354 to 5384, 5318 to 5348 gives 1.01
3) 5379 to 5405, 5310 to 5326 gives 1.01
